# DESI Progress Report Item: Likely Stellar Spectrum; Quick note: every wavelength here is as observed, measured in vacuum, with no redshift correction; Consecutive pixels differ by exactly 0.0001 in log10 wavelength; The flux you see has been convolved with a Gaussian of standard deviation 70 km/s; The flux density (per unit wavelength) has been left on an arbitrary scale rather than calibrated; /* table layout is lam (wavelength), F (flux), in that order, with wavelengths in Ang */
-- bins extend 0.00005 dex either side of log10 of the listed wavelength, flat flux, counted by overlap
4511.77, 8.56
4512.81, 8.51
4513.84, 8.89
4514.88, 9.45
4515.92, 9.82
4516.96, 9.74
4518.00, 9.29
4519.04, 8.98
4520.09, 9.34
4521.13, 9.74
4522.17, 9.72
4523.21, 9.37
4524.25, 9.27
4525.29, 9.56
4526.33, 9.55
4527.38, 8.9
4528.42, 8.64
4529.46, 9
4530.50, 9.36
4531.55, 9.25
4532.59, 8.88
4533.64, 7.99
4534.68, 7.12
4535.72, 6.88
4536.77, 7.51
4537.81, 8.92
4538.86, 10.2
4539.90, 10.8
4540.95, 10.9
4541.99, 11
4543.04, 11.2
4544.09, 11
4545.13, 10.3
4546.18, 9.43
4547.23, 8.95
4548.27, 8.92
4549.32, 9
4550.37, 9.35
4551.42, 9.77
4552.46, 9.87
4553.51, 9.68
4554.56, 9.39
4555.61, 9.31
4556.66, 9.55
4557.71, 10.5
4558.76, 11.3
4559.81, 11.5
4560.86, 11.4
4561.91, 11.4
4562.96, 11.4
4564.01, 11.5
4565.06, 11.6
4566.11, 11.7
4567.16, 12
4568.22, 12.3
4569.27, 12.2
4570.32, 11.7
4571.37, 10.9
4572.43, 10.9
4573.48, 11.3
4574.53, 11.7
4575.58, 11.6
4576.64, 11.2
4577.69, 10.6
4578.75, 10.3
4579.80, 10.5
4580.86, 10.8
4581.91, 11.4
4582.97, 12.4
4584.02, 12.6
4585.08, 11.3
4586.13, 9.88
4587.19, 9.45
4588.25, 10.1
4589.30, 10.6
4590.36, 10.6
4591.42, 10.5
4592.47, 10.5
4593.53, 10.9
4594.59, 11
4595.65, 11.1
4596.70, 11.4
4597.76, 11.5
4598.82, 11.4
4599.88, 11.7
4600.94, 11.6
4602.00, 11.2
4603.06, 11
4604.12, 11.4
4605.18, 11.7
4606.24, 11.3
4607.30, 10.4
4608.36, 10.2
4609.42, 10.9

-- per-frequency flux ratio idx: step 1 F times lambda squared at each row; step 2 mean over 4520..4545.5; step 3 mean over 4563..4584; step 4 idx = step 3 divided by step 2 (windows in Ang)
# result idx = 1.2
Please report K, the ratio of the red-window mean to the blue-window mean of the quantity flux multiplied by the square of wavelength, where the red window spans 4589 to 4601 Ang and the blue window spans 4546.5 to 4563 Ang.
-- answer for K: 1.1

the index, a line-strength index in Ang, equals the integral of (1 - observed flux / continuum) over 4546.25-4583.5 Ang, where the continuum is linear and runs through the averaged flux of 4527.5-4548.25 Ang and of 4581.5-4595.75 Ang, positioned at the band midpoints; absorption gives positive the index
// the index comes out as -2.3 Ang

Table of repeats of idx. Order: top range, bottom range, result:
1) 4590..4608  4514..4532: 1.23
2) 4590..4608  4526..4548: 1.23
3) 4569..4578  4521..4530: 1.25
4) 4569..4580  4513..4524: 1.22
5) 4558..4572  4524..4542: 1.30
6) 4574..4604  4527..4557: 1.20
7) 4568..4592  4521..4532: 1.22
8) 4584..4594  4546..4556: 1.14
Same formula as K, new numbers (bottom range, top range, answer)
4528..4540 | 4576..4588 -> 1.29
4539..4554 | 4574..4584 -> 1.14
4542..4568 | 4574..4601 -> 1.07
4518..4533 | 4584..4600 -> 1.21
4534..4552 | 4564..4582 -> 1.21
